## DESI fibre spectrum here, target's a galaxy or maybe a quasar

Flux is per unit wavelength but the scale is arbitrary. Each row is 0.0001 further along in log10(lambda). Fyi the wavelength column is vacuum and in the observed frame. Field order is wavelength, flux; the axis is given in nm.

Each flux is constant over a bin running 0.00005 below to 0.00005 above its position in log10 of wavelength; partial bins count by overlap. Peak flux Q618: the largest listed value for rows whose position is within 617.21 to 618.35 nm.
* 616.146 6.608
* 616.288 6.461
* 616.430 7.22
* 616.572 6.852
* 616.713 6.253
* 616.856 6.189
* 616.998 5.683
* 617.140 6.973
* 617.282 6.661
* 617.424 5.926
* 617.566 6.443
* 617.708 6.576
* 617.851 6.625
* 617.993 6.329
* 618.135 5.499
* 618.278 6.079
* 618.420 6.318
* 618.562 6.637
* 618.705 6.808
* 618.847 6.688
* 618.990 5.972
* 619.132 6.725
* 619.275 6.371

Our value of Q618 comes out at 6.661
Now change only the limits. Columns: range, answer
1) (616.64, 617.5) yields 6.973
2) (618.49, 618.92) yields 6.808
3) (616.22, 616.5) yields 7.22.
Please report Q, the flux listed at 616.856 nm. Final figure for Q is 6.189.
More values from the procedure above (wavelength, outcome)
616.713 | 6.253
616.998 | 5.683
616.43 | 7.22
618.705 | 6.808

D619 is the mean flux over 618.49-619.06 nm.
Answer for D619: 6.53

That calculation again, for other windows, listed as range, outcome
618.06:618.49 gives 5.97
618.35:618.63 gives 6.49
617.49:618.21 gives 6.29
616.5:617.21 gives 6.39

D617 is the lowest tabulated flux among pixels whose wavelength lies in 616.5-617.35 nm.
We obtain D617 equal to 5.683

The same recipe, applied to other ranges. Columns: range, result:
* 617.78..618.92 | 5.499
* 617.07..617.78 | 5.926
